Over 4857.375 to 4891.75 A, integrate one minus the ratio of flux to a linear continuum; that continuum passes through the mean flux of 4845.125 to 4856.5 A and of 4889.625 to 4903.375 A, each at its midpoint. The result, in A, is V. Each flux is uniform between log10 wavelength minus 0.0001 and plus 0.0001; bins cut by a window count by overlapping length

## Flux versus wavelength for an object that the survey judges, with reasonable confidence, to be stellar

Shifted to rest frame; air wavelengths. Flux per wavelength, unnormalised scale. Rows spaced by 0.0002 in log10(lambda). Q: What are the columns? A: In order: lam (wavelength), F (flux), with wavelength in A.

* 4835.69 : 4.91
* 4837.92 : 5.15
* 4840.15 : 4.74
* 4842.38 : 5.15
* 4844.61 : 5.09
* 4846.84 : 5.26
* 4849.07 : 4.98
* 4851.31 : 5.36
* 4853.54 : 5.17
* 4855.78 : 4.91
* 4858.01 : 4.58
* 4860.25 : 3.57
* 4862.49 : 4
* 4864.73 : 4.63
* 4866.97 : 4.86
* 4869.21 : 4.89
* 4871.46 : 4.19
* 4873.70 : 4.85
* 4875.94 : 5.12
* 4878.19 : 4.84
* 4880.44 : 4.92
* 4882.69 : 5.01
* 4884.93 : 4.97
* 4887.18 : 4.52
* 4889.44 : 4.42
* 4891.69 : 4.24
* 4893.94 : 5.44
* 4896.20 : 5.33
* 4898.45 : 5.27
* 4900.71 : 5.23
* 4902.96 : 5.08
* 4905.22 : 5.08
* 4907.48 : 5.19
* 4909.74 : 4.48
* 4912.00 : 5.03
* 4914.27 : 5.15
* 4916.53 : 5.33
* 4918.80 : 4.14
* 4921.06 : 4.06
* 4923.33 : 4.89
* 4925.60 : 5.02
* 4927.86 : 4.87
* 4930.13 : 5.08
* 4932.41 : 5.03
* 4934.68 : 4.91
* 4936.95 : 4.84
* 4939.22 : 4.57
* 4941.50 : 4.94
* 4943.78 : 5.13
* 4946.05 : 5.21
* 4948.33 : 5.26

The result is 3.3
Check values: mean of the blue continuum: 5.14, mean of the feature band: 4.61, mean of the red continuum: 5.06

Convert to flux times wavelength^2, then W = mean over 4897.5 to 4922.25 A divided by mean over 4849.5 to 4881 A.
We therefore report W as 1.1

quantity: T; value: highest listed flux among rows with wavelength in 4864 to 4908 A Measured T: 5.44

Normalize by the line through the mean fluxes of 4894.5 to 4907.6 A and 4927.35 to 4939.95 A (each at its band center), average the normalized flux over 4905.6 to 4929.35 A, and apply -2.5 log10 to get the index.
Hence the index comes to 0.049 mag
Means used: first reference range 5.21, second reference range 4.89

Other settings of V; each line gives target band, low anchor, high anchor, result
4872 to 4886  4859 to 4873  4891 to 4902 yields -0.7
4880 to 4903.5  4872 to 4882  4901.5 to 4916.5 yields 0.1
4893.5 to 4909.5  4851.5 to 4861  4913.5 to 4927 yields -1.5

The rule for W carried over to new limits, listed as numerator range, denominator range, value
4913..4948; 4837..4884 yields 1.04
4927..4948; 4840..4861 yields 1.05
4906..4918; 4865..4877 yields 1.07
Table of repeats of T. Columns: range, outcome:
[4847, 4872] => 5.36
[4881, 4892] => 5.01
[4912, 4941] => 5.33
